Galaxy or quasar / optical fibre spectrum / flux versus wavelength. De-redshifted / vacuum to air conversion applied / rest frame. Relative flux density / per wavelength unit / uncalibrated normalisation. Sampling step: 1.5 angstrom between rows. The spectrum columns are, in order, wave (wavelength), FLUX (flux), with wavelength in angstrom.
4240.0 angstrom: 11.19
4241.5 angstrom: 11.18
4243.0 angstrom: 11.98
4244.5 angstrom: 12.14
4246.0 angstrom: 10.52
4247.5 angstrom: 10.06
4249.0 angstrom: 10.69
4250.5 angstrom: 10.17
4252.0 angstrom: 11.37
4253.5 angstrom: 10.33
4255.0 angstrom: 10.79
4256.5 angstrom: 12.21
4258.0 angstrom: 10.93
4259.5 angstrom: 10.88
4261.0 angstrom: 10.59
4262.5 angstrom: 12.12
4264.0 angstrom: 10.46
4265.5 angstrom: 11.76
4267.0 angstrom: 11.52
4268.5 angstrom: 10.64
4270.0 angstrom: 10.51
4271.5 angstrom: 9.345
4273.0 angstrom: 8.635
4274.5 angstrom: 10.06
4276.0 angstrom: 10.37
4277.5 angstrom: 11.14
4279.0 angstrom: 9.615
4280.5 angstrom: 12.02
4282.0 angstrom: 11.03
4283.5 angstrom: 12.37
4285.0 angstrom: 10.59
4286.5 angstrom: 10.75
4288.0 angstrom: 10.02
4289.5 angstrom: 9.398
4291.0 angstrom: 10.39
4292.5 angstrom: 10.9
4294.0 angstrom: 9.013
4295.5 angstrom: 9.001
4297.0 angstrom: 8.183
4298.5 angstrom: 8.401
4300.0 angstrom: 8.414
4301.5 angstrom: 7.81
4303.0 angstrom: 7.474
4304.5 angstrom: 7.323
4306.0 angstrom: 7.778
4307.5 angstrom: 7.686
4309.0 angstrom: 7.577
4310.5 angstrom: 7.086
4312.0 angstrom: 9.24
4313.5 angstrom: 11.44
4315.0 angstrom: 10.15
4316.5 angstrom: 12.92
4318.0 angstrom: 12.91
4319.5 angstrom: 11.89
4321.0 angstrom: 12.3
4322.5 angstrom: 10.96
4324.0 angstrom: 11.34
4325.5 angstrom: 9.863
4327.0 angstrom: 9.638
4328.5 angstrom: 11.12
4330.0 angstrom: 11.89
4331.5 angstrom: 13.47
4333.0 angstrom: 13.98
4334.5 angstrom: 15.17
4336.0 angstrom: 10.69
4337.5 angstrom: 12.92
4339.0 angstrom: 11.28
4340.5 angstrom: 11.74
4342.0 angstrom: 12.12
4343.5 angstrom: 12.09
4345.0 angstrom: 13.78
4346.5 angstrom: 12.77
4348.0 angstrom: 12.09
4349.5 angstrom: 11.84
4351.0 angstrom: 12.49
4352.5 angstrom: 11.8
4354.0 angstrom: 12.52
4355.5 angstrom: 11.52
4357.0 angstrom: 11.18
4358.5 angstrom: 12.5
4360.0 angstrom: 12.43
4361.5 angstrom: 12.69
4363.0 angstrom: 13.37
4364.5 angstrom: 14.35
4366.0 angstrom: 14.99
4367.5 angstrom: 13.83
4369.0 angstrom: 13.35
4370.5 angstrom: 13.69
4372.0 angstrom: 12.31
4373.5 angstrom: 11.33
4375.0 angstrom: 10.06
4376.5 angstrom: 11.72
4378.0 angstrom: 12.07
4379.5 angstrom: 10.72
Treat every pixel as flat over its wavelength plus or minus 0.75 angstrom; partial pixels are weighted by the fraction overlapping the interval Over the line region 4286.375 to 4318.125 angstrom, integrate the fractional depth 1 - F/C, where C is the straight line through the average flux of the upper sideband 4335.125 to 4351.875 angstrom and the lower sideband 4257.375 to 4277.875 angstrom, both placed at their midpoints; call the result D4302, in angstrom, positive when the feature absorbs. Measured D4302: 6.1 angstrom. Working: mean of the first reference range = 10.6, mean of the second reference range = 12.2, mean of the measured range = 9.17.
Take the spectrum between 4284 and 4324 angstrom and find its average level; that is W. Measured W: 9.65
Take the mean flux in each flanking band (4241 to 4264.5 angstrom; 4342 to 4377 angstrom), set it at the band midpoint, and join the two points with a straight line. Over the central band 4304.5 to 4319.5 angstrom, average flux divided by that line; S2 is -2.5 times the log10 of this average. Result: 0.23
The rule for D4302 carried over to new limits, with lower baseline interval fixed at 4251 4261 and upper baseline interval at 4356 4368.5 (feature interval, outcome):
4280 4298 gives 2.18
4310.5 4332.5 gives 1.93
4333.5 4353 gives 0.55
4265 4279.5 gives 1.27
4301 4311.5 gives 3.89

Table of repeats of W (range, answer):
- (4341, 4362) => 12.3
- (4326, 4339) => 12.2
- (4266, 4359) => 10.8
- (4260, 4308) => 9.87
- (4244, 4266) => 11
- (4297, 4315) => 8.28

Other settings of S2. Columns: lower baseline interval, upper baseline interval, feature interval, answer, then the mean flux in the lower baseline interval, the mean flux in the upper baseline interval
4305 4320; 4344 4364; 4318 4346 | -0.10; 9.79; 12.4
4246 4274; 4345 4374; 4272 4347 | 0.11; 10.7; 12.7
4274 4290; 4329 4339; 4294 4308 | 0.38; 10.7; 12.8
